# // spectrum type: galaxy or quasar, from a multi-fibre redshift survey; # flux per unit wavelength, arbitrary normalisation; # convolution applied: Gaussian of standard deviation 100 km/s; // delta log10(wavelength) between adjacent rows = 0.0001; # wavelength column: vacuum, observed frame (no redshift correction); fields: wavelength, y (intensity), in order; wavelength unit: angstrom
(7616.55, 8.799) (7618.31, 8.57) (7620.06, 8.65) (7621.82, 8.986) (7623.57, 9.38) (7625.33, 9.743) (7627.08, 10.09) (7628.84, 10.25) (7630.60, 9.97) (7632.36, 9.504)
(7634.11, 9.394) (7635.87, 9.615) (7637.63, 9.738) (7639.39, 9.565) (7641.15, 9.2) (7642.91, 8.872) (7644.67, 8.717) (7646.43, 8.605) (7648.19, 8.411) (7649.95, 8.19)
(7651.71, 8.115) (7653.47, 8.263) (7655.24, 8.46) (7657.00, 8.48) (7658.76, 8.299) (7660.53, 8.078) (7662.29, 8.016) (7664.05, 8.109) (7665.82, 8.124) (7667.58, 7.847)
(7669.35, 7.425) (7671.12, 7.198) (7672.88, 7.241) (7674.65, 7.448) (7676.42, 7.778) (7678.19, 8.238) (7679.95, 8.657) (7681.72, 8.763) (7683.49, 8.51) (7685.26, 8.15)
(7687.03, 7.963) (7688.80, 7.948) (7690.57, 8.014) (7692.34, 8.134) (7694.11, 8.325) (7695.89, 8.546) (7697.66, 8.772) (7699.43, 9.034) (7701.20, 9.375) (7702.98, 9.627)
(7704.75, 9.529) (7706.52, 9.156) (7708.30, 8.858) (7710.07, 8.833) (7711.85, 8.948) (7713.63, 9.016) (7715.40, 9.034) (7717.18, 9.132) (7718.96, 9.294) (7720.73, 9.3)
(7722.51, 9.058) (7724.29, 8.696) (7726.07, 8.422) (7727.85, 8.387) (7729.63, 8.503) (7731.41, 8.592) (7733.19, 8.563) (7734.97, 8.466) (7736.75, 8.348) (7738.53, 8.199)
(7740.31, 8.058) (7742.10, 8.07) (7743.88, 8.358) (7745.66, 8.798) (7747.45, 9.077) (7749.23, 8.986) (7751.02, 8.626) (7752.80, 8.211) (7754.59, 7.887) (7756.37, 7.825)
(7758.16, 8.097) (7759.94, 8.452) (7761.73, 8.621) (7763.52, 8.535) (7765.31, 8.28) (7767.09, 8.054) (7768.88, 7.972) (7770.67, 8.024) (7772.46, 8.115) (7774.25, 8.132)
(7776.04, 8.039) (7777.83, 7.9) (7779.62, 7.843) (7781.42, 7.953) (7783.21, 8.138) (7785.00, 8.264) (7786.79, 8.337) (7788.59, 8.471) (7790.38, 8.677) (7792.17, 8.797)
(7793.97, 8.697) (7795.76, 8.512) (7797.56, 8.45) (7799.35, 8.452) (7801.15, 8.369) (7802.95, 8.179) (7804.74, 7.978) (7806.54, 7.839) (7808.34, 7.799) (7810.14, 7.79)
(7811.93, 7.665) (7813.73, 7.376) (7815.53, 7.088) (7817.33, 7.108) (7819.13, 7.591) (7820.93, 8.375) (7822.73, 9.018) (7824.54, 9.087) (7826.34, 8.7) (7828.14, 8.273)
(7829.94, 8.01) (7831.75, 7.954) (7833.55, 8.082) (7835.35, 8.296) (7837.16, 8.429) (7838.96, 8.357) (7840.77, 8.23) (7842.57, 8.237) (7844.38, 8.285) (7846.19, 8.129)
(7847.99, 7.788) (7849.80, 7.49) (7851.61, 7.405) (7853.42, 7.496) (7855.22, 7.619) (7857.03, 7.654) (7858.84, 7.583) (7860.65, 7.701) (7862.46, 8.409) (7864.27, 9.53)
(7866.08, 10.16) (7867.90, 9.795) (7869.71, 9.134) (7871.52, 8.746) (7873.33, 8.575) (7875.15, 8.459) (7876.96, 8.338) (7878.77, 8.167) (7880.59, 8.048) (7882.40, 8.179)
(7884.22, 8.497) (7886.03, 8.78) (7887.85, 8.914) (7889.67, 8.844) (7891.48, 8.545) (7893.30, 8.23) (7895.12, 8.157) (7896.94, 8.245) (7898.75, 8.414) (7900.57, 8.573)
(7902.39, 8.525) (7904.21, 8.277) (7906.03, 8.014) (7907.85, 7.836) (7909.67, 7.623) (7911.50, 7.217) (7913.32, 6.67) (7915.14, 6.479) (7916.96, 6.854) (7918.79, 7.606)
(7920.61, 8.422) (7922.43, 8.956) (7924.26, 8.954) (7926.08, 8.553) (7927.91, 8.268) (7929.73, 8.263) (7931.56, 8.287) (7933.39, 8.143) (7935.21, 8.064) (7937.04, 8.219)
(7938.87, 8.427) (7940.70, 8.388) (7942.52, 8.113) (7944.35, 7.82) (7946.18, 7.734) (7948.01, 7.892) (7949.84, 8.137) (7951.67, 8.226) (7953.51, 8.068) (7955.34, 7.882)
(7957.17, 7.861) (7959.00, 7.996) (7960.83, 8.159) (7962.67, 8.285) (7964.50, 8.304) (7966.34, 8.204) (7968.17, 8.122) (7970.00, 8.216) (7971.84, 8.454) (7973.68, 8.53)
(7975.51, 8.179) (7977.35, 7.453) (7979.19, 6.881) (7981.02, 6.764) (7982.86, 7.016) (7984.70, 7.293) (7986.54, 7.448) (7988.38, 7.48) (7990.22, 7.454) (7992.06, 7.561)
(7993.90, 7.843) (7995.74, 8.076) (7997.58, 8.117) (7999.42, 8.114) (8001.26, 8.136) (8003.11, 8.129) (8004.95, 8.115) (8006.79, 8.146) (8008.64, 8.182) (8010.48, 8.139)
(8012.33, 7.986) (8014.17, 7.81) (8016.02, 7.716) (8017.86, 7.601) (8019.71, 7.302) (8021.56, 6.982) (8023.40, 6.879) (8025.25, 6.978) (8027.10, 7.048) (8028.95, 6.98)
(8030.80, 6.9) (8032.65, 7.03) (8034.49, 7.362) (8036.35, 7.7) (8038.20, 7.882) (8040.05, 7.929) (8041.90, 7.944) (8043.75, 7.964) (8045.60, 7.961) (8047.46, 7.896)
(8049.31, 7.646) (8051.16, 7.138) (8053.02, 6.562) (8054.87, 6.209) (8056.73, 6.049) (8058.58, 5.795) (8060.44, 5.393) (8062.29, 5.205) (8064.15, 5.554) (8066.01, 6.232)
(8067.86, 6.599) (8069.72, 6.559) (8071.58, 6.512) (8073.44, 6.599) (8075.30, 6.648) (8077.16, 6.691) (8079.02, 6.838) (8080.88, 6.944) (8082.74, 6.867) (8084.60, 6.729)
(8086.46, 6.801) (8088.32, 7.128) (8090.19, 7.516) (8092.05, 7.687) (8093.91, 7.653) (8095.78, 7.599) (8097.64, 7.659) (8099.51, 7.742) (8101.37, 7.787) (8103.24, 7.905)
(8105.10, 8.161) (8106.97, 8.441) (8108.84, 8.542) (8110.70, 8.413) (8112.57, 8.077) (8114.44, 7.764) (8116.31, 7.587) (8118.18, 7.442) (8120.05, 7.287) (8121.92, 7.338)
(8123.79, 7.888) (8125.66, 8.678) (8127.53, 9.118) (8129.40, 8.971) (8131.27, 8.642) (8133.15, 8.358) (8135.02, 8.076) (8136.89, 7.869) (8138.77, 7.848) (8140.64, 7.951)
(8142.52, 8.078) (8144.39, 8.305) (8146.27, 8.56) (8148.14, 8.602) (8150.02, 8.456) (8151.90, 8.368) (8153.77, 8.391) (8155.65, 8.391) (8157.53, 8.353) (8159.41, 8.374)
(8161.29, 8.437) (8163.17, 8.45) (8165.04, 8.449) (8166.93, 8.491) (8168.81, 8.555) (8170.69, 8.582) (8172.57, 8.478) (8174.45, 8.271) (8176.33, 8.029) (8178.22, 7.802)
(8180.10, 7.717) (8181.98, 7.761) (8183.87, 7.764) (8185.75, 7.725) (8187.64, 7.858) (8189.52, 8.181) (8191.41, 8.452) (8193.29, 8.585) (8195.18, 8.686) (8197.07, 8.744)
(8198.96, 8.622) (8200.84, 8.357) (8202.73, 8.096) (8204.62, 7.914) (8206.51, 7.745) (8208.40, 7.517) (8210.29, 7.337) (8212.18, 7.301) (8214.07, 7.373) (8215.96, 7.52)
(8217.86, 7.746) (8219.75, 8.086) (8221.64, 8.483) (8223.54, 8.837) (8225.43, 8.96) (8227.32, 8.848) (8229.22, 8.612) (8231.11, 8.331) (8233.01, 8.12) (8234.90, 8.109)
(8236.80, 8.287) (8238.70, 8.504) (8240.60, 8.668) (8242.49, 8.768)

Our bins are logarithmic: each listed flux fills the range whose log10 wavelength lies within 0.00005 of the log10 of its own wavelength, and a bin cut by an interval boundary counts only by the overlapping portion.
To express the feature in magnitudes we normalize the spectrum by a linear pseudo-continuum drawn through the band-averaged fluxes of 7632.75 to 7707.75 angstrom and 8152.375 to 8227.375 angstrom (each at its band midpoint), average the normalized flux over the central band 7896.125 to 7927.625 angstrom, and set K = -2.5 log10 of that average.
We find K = 0.05 mag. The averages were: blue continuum 8.48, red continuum 8.18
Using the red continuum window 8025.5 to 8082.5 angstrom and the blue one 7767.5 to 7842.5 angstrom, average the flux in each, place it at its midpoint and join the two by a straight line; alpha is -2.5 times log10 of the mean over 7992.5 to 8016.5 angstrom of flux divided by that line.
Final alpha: -0.13 mag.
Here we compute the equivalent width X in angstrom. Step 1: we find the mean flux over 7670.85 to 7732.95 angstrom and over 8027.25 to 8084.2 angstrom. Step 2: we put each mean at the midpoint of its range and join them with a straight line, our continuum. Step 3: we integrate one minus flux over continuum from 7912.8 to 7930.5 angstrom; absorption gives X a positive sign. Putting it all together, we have -1.0 angstrom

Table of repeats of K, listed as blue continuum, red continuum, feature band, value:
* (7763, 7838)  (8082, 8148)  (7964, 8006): 0.03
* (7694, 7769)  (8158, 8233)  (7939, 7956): 0.05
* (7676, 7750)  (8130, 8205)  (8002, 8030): 0.11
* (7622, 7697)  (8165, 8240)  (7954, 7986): 0.06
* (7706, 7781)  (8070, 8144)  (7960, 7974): -0.04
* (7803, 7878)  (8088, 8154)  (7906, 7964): 0.02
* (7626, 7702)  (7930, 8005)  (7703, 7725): -0.08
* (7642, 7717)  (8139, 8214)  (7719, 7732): -0.05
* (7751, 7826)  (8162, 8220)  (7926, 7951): 0.00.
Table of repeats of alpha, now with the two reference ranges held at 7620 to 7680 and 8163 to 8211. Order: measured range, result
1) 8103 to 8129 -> 0.02 mag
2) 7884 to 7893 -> -0.03 mag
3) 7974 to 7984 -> 0.14 mag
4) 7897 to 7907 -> 0.01 mag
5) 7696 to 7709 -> -0.07 mag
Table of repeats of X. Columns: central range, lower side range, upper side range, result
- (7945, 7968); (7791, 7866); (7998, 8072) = -1.5 angstrom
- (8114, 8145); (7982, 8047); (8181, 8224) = -0.8 angstrom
